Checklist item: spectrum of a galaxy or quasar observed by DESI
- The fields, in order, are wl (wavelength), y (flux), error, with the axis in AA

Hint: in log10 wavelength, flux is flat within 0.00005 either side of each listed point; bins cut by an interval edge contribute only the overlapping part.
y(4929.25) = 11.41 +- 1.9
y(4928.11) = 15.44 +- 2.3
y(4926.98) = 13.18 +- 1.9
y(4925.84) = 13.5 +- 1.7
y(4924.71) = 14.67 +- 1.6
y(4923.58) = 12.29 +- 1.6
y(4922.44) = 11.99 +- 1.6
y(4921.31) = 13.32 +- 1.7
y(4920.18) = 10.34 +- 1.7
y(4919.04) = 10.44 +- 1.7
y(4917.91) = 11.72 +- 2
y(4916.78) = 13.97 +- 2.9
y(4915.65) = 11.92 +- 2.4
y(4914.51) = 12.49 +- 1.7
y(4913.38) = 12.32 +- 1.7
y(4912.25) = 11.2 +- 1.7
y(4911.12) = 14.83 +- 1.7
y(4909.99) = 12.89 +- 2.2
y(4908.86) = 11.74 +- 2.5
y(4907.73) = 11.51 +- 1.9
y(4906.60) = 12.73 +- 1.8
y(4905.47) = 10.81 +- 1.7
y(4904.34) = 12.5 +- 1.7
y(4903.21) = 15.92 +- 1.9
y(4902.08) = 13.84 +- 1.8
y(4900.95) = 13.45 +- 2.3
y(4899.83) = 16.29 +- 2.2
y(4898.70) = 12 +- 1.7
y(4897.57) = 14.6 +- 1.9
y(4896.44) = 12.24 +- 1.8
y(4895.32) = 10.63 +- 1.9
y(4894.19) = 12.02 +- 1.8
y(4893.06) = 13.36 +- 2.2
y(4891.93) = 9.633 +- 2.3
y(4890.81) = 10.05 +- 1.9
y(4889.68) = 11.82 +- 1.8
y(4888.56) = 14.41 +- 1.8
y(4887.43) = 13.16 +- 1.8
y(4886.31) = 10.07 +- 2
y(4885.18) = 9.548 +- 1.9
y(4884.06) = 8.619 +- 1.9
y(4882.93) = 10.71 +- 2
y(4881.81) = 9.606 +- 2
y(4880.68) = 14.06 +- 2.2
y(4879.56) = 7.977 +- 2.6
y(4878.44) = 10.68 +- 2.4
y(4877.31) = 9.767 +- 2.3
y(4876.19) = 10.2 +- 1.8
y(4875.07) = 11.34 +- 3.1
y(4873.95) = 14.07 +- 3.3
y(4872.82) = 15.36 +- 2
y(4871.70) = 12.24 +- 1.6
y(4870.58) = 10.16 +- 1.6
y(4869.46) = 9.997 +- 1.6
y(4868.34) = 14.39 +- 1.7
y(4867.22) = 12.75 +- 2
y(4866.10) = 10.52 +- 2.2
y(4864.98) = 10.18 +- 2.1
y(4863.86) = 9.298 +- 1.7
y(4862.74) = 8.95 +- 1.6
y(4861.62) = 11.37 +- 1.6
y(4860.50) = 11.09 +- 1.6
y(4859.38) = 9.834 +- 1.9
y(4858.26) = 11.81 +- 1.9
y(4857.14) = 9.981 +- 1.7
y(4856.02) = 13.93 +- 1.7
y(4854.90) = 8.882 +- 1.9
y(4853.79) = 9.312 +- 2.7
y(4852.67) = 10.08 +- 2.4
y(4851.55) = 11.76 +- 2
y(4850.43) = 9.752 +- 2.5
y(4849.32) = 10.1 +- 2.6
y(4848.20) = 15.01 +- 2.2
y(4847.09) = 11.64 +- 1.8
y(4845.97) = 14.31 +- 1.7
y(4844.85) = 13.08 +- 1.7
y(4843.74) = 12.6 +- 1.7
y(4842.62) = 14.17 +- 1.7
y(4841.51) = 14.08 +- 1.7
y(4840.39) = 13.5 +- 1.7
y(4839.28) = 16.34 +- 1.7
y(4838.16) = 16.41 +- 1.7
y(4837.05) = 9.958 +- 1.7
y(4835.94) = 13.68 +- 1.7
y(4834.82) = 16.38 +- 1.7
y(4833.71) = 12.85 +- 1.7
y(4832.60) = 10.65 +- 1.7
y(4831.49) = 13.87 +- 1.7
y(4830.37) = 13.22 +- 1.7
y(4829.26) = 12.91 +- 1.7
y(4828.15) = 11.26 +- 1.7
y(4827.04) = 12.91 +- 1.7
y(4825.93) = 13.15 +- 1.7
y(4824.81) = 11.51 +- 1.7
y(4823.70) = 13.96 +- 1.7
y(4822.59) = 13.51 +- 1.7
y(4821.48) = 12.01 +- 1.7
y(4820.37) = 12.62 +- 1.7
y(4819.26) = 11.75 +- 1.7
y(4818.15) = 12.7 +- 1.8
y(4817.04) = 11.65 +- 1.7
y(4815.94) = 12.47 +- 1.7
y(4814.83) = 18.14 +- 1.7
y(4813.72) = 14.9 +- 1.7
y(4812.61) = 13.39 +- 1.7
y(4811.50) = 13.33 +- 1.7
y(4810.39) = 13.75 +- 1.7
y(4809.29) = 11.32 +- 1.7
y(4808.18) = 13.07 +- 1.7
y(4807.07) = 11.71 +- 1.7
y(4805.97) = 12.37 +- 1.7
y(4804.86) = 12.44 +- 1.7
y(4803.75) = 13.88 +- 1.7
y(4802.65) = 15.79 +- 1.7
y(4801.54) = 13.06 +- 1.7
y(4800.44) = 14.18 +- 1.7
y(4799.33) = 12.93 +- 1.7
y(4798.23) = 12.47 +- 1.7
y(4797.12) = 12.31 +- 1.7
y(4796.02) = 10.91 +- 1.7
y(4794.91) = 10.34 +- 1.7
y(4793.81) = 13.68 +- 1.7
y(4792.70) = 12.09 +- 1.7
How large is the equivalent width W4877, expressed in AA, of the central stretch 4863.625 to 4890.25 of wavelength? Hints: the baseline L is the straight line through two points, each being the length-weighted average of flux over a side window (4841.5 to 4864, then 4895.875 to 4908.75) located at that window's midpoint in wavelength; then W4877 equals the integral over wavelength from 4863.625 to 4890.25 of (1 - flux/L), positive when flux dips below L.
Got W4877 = 2.1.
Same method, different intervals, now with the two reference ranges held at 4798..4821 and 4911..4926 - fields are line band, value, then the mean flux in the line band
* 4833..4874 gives 2.50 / 12.1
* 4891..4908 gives -0.24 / 12.7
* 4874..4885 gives 1.93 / 10.5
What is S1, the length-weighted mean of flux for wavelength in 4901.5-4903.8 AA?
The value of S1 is 14.8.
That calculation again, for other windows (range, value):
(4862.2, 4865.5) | 9.47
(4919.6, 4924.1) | 12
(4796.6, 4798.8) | 12.4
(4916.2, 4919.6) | 12.1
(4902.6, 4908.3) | 12.7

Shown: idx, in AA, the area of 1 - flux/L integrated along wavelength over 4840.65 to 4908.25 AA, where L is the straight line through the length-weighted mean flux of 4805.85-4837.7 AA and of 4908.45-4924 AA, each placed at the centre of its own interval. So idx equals 4.4 AA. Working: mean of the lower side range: 13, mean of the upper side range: 12.2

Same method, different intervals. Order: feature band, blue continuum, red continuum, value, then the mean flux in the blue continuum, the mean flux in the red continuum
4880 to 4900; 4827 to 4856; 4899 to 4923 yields 1.5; 12.7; 12.7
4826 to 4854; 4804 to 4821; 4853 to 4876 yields -1.7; 13.1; 11.2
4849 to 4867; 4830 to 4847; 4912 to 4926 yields 3.8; 13.6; 12.3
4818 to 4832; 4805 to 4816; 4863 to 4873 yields 0.2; 13.4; 11.4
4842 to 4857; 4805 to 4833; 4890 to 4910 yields 1.1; 12.9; 12.5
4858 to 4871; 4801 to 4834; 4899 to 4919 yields 2.1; 13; 12.9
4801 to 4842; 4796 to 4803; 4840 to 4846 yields 0.4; 13.2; 13.6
